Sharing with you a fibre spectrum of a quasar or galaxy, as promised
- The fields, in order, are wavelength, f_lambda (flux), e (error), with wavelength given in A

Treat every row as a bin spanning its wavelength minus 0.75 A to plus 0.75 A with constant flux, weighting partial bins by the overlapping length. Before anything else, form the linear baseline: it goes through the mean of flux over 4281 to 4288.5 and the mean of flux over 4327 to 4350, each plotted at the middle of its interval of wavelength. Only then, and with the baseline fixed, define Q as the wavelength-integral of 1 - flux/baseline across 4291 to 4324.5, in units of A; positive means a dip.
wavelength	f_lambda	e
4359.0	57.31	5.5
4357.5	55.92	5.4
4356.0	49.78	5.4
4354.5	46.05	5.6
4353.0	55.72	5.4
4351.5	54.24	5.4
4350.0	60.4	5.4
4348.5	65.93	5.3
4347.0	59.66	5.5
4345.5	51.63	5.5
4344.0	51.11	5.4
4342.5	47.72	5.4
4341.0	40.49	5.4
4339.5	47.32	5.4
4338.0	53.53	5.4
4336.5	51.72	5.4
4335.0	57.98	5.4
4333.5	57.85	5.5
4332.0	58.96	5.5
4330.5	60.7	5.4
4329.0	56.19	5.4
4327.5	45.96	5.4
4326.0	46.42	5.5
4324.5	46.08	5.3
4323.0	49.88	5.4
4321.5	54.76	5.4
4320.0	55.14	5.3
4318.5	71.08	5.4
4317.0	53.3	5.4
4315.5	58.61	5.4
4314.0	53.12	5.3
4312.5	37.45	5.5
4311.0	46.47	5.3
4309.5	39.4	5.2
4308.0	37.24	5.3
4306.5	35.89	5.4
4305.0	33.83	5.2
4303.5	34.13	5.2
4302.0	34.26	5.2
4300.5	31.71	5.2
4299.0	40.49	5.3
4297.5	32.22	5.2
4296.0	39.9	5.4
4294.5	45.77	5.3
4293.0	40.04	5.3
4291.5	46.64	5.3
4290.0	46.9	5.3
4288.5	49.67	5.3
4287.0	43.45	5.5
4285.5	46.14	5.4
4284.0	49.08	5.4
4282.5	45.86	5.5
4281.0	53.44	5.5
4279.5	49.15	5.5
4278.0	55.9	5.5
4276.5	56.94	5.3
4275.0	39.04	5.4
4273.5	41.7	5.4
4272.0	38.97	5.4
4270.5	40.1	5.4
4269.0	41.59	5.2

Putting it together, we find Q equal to 4.08 A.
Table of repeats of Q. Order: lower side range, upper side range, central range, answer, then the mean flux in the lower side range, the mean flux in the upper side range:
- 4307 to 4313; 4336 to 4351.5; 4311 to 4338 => -4.8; 40.1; 53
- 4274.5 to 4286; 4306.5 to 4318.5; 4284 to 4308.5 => 4.2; 49.7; 47.4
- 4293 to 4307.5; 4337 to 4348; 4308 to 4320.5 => -2.8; 36.7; 50.6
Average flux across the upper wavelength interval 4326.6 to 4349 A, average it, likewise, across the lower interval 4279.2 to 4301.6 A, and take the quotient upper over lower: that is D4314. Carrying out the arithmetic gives 1.2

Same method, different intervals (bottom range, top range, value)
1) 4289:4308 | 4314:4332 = 1.41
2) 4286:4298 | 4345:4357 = 1.28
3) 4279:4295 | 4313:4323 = 1.21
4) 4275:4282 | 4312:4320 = 1.06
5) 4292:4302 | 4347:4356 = 1.47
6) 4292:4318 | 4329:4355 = 1.32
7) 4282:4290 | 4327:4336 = 1.20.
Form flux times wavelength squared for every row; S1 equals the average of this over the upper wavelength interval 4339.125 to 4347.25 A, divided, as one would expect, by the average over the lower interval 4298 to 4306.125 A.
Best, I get 1.4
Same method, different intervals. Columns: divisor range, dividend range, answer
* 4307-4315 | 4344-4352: 1.37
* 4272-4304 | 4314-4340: 1.26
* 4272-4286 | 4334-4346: 1.08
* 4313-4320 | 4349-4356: 0.95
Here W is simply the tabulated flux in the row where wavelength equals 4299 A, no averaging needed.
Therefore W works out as 40.49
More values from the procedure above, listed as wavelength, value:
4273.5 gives 41.7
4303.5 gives 34.13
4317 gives 53.3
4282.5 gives 45.86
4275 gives 39.04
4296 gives 39.9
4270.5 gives 40.1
